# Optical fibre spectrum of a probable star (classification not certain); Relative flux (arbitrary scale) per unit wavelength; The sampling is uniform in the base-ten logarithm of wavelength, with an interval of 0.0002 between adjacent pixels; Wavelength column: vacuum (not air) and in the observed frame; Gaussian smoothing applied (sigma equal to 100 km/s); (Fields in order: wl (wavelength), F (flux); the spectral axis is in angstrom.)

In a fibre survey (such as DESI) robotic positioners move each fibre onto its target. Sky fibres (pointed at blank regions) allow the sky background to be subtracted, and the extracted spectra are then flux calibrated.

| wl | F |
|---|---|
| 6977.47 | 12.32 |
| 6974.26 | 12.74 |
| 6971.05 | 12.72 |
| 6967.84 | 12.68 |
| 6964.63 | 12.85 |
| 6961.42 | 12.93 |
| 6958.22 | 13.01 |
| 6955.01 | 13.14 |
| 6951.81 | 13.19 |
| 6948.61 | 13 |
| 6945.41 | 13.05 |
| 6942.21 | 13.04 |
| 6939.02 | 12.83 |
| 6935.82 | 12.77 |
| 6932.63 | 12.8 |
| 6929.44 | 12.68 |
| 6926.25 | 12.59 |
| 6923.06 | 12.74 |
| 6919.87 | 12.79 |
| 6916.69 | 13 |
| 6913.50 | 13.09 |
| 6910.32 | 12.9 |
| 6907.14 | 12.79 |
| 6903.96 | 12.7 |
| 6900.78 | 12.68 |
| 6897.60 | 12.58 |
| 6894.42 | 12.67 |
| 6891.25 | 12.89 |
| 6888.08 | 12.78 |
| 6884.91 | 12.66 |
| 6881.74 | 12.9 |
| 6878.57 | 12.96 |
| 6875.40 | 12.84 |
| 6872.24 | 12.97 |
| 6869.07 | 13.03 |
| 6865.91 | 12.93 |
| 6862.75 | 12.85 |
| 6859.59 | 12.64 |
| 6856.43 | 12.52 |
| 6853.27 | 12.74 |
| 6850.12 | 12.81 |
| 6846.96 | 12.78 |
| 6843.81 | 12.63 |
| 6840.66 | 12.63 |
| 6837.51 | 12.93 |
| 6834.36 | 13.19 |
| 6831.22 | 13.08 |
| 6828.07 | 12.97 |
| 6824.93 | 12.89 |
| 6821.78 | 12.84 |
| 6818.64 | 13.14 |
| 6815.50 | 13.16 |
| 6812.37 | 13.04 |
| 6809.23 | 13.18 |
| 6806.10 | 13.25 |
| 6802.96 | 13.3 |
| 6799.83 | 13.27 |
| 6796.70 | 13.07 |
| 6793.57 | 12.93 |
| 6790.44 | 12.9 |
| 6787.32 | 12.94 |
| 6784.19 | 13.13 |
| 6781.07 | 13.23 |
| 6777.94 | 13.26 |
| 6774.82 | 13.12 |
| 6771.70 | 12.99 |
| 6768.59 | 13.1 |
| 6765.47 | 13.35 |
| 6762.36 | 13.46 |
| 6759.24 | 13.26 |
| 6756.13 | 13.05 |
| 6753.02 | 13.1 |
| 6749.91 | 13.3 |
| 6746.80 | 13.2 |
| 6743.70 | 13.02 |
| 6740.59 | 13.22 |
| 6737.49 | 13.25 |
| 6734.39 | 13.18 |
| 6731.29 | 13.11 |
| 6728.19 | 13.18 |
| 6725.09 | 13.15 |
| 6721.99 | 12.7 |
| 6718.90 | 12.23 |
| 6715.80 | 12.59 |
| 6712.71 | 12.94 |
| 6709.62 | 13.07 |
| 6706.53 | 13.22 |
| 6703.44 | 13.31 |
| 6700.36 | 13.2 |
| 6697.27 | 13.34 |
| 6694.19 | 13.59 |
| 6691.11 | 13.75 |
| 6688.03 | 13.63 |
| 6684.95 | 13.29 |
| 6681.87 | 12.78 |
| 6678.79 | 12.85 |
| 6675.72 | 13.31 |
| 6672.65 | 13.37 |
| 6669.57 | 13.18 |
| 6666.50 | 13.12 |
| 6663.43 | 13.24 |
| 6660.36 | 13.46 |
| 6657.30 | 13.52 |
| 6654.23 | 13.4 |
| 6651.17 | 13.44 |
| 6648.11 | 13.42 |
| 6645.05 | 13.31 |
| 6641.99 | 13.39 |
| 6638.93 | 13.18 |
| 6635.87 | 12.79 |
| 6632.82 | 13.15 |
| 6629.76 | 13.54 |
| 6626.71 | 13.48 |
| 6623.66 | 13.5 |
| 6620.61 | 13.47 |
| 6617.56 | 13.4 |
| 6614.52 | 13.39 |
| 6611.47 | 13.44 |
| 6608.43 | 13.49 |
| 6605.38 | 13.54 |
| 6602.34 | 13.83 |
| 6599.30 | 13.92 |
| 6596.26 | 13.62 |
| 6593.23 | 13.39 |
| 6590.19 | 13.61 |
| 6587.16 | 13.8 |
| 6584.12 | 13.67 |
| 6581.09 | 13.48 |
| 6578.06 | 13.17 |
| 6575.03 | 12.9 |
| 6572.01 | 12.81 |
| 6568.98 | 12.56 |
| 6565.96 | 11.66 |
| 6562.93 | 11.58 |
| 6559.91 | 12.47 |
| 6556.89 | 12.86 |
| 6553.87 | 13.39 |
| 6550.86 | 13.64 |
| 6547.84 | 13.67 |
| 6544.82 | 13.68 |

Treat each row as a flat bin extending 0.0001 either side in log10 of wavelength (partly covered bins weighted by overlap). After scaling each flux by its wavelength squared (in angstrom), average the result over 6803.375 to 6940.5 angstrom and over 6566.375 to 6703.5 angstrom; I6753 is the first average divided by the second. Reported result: 1.03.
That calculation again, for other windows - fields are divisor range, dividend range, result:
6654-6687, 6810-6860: 1.02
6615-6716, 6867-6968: 1.04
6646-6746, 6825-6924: 1.03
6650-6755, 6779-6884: 1.02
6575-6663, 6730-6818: 1.03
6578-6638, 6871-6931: 1.04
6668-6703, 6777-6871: 1.02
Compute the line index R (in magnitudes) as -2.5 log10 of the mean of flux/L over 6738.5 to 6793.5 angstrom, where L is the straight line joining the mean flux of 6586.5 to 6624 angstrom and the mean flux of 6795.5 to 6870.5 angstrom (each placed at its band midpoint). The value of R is 0.00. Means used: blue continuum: 13.6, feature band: 13.1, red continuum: 13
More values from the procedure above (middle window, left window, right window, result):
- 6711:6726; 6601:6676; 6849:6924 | 0.04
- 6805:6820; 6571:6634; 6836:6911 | -0.02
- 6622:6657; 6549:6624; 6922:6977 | -0.01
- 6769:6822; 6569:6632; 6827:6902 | -0.01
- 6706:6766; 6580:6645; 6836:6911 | 0.01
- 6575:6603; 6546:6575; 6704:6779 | -0.06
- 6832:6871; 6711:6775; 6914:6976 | 0.01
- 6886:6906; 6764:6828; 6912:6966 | 0.02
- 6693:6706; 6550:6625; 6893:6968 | -0.02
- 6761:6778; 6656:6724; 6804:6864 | -0.02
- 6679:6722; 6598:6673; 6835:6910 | 0.01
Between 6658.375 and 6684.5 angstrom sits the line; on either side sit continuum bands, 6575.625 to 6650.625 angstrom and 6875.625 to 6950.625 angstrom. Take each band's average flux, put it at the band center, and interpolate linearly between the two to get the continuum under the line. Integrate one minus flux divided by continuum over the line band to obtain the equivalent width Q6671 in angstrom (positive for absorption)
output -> 0.3 angstrom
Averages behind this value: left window 13.4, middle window 13.2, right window 12.8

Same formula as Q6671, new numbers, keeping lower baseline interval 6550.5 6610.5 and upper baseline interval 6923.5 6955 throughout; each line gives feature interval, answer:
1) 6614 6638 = -0.4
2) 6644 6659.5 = -0.4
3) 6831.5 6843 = 0.0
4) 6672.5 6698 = -0.5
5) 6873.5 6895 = 0.2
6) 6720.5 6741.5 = -0.1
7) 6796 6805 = -0.2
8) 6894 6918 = 0.2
